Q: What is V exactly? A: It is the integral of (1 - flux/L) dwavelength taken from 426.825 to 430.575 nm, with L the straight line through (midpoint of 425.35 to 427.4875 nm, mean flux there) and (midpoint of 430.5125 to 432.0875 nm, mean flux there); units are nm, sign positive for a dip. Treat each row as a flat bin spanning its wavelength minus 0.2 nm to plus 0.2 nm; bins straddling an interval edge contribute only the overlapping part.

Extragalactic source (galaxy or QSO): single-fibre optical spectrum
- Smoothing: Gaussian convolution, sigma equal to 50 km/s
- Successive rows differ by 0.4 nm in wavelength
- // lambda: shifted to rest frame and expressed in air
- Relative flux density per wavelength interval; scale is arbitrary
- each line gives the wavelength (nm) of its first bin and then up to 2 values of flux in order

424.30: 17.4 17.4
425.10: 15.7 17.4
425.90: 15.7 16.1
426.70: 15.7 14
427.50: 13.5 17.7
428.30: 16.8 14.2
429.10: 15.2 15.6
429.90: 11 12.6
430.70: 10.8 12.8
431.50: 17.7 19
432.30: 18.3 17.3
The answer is 0.213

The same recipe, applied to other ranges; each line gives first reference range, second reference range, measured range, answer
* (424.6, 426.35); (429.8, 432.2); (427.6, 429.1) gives -0.06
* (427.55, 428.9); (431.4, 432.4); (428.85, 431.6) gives 0.59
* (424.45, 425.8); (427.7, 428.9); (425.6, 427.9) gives 0.16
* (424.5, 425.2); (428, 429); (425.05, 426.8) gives 0.02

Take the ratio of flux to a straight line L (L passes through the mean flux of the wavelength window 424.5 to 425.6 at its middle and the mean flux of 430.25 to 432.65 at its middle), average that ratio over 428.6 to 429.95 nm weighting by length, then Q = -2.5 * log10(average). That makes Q 0.12 mag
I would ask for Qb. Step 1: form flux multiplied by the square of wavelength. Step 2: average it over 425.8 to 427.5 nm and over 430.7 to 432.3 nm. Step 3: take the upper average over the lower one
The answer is 1.08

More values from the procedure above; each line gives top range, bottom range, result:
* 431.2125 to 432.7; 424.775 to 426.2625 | 1.13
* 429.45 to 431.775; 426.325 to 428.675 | 0.88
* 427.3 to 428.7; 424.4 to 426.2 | 0.96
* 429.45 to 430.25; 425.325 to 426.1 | 0.79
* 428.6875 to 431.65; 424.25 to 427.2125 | 0.86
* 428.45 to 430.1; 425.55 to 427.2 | 0.91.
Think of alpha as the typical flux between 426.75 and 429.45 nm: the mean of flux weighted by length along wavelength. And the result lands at 15.3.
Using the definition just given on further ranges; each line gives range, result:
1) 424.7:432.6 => 15.3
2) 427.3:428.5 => 16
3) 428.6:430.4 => 13.8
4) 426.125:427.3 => 15.2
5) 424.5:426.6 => 16.4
